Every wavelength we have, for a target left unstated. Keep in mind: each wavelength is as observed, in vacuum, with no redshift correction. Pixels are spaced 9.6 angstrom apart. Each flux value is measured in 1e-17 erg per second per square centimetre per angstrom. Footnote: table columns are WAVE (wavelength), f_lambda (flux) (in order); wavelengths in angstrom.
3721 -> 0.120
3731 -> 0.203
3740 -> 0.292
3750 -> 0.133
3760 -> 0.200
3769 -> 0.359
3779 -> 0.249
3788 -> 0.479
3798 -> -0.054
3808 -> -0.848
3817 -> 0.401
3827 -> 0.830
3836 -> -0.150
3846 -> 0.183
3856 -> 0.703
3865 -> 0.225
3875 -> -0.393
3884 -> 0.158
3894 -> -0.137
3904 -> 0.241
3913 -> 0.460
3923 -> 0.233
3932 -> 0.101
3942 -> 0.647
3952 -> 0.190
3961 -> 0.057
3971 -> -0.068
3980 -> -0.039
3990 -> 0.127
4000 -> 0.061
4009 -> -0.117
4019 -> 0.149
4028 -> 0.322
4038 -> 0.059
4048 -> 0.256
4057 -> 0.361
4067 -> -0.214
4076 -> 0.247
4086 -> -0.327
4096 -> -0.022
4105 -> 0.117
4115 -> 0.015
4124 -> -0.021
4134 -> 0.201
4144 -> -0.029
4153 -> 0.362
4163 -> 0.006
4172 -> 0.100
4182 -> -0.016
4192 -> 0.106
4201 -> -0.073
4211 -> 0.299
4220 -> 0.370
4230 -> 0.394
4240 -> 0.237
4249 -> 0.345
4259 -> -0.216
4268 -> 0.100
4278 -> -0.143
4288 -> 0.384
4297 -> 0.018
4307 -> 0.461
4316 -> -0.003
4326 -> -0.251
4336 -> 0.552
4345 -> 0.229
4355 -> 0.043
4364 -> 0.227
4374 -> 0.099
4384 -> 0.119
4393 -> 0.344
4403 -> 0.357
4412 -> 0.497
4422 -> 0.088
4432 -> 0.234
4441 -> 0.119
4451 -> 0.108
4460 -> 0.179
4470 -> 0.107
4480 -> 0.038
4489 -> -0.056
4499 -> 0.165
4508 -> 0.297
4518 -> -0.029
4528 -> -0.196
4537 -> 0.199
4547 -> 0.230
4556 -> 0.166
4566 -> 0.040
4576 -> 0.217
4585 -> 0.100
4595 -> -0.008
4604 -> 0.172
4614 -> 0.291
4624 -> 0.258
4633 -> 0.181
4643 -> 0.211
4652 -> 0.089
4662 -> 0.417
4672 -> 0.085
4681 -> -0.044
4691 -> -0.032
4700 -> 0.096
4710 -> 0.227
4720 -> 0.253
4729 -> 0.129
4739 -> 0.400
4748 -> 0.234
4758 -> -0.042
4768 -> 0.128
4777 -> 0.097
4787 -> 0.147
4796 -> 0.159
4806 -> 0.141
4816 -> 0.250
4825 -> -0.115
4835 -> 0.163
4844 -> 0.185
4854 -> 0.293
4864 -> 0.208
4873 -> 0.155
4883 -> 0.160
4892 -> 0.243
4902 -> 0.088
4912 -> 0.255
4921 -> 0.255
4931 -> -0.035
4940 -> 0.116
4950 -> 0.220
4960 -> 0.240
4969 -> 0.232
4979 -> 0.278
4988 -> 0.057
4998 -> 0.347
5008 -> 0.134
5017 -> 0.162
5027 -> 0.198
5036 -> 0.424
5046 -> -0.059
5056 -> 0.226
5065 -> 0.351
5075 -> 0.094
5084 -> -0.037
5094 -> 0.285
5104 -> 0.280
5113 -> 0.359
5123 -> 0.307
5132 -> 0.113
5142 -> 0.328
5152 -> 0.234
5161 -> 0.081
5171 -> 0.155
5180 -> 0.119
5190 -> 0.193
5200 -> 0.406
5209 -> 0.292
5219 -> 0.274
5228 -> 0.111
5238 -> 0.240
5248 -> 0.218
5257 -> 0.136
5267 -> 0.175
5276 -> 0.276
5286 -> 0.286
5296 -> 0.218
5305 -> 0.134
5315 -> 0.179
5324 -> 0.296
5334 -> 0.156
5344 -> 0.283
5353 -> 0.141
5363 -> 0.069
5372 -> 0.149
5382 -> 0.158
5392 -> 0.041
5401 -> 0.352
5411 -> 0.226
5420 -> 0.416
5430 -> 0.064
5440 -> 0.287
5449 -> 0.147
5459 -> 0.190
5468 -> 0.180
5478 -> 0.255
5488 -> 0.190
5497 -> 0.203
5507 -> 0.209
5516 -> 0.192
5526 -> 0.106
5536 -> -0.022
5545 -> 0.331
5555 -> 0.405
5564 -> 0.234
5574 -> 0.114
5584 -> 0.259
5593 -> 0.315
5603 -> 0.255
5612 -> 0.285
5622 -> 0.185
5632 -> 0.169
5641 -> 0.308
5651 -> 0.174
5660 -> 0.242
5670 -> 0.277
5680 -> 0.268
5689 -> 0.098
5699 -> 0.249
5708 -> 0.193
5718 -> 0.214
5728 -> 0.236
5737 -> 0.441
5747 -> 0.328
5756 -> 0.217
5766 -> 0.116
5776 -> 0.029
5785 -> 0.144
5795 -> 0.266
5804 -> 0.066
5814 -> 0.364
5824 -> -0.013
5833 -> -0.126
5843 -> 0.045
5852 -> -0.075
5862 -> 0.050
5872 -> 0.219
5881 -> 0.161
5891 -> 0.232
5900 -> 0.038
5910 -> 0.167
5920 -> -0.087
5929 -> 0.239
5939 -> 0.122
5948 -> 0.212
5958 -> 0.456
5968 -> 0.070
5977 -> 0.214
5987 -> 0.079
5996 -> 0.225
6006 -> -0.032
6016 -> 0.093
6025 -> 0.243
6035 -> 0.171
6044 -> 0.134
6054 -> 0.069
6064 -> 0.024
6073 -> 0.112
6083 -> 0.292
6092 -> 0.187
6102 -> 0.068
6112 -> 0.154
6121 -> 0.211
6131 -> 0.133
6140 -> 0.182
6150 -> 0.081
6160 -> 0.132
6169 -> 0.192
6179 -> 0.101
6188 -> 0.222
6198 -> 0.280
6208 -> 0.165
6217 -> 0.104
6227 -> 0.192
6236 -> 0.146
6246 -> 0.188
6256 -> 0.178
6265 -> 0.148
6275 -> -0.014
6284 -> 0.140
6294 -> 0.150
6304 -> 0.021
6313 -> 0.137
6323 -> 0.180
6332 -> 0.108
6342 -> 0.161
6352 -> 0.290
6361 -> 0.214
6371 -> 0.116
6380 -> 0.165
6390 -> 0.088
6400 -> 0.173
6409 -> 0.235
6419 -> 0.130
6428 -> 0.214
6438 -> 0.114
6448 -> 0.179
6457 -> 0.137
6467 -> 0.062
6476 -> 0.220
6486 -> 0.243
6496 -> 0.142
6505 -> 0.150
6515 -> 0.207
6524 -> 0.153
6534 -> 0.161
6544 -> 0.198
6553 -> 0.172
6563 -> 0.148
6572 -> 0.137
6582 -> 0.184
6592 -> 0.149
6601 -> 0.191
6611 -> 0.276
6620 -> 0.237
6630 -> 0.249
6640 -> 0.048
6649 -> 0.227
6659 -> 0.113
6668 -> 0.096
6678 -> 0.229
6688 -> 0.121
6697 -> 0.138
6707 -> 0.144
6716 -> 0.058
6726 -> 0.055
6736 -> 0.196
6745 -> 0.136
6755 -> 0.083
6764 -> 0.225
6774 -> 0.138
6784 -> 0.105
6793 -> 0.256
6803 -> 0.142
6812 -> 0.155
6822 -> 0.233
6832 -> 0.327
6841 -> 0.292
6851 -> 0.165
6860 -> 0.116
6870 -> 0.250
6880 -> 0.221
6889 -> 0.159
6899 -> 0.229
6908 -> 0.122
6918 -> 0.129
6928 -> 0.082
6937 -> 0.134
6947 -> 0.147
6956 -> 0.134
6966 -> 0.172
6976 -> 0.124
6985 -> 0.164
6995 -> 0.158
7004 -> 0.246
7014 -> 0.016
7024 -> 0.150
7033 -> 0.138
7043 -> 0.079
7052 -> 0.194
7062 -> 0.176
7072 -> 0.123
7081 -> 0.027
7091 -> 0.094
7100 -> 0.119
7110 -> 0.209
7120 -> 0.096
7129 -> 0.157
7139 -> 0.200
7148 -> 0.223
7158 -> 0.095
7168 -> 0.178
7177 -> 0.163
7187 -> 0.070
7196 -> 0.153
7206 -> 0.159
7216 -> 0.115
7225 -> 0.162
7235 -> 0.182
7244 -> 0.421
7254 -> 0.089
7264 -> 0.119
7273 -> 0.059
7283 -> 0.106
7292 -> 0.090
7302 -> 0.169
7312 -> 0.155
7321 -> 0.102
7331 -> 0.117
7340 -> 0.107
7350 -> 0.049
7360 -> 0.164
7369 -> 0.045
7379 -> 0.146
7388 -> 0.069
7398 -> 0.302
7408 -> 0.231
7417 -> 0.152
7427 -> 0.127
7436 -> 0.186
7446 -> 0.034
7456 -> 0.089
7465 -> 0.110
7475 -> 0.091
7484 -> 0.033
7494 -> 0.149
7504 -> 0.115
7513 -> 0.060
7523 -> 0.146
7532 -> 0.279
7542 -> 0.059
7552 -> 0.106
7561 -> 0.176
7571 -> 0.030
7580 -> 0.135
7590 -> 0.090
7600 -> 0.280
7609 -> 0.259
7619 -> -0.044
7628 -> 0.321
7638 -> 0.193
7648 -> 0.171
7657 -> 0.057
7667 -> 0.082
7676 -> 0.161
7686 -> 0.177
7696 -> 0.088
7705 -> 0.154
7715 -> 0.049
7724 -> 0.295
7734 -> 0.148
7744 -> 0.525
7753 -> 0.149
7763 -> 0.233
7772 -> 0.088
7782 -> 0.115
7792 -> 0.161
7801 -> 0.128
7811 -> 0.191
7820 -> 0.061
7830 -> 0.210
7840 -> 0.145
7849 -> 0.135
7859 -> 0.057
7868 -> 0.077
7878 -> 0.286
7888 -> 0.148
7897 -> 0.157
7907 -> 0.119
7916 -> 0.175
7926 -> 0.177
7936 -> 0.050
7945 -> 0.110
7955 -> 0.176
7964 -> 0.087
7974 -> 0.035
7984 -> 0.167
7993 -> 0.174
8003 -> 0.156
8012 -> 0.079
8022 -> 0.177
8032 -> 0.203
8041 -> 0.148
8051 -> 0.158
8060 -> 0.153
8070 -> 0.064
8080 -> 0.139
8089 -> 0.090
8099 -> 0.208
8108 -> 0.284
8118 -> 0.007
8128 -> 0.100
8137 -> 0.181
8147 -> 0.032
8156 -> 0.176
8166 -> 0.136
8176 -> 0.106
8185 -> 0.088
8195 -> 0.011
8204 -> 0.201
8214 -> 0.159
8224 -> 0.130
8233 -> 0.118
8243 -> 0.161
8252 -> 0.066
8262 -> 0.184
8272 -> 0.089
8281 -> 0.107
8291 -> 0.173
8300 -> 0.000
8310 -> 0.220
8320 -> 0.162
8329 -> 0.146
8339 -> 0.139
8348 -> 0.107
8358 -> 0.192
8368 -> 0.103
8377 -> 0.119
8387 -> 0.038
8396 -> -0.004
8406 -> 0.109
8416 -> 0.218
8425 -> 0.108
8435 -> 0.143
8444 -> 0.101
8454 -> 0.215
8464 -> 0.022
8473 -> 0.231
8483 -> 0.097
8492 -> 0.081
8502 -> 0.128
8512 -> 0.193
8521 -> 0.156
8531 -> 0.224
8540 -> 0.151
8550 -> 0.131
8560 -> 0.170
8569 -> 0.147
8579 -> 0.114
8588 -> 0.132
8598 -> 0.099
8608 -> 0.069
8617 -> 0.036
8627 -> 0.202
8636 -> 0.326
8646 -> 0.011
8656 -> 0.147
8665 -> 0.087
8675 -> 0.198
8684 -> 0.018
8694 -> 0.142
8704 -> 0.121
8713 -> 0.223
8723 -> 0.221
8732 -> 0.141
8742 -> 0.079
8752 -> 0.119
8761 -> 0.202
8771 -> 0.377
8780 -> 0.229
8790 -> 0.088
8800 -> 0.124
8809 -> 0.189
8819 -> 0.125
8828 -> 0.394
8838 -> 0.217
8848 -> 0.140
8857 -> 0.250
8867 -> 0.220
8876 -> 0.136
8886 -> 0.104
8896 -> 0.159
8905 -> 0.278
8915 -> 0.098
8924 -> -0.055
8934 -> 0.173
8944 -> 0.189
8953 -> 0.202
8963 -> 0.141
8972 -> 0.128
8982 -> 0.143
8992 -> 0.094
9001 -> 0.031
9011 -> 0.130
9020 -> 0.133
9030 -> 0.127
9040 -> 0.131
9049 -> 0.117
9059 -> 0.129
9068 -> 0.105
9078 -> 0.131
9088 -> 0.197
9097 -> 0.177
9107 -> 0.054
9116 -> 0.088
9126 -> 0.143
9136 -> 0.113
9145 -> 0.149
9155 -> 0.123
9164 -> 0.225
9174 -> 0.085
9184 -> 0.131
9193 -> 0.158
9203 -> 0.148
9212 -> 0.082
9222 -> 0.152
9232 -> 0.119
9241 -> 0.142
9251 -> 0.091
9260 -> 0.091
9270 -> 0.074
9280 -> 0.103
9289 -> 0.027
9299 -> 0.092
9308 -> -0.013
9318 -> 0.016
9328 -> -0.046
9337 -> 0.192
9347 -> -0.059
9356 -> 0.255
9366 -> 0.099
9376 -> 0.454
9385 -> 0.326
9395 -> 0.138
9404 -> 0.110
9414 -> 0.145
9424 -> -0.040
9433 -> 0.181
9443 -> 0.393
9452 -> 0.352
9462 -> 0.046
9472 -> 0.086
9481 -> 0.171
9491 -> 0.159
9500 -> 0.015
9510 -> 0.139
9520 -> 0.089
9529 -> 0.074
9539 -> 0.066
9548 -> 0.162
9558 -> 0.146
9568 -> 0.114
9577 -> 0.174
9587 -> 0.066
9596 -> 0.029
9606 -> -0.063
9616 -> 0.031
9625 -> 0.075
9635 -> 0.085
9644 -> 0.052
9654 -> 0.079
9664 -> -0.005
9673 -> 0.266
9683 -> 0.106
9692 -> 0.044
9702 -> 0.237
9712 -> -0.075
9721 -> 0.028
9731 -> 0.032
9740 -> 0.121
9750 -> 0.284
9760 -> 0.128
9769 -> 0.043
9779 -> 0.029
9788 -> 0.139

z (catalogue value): 0.179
